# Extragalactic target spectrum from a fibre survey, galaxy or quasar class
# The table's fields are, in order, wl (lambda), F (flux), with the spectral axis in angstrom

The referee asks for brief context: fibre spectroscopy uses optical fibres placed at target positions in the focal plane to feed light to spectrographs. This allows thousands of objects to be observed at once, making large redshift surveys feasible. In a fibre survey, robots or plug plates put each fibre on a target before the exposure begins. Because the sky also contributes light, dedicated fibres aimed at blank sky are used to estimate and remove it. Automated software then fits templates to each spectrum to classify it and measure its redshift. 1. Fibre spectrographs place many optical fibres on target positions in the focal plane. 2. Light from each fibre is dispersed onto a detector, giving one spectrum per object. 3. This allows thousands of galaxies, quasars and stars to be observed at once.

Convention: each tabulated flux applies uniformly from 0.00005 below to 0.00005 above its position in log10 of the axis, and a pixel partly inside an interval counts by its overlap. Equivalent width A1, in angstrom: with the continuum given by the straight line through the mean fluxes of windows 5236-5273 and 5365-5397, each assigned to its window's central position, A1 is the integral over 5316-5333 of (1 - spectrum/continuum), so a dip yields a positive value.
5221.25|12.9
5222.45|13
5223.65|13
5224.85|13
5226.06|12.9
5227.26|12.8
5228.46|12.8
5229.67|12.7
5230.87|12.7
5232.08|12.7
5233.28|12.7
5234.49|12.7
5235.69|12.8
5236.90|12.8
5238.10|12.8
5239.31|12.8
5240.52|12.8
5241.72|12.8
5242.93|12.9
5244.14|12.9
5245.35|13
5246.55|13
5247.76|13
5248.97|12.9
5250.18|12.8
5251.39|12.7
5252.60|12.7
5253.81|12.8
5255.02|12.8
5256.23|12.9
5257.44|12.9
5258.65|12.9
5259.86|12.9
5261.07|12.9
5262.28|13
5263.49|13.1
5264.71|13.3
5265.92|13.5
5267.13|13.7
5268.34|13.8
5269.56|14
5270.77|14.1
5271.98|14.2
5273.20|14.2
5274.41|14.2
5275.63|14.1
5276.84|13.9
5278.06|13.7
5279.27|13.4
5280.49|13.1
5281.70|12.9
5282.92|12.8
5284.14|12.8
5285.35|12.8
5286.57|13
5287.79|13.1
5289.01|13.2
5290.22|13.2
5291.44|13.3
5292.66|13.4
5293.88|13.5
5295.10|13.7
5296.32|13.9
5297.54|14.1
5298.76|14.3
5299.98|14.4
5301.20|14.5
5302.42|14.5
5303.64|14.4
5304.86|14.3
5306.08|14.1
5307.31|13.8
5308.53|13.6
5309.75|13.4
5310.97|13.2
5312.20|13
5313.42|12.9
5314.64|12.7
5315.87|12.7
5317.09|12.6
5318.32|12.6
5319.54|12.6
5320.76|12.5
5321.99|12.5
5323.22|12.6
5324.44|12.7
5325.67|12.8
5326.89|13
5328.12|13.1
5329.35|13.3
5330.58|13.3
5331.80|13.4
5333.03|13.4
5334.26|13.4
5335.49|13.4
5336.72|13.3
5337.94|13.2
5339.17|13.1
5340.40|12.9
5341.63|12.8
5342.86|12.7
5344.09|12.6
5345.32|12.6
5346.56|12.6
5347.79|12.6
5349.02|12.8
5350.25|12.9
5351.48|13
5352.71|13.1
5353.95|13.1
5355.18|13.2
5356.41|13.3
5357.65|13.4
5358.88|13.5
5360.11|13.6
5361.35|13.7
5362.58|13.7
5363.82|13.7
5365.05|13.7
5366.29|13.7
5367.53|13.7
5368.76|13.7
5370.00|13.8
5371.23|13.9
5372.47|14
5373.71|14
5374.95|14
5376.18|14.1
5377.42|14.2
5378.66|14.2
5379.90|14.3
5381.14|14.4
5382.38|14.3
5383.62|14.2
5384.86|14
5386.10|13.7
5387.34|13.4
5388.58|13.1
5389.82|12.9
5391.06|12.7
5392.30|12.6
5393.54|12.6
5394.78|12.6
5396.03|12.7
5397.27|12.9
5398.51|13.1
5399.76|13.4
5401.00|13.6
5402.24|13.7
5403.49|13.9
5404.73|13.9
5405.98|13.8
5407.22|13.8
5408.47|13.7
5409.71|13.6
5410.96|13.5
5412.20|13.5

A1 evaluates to 0.7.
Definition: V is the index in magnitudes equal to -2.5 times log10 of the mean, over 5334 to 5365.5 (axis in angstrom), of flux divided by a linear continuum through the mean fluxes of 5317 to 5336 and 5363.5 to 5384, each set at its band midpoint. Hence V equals 0.026 mag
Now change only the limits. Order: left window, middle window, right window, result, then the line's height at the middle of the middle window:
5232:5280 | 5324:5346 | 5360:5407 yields 0.03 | 13.5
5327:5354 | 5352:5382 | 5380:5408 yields -0.04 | 13.2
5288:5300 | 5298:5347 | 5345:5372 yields 0.02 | 13.5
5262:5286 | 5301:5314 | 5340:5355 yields -0.05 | 13.2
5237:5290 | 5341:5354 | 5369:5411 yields 0.06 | 13.5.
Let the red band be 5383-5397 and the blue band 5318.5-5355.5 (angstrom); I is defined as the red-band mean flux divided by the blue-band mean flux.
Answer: 1.0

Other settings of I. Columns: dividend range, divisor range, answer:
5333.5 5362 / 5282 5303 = 0.97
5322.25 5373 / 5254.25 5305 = 0.98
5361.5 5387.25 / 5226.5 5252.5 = 1.09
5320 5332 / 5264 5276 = 0.93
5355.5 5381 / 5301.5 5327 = 1.05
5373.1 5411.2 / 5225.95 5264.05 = 1.06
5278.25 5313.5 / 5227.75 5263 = 1.06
